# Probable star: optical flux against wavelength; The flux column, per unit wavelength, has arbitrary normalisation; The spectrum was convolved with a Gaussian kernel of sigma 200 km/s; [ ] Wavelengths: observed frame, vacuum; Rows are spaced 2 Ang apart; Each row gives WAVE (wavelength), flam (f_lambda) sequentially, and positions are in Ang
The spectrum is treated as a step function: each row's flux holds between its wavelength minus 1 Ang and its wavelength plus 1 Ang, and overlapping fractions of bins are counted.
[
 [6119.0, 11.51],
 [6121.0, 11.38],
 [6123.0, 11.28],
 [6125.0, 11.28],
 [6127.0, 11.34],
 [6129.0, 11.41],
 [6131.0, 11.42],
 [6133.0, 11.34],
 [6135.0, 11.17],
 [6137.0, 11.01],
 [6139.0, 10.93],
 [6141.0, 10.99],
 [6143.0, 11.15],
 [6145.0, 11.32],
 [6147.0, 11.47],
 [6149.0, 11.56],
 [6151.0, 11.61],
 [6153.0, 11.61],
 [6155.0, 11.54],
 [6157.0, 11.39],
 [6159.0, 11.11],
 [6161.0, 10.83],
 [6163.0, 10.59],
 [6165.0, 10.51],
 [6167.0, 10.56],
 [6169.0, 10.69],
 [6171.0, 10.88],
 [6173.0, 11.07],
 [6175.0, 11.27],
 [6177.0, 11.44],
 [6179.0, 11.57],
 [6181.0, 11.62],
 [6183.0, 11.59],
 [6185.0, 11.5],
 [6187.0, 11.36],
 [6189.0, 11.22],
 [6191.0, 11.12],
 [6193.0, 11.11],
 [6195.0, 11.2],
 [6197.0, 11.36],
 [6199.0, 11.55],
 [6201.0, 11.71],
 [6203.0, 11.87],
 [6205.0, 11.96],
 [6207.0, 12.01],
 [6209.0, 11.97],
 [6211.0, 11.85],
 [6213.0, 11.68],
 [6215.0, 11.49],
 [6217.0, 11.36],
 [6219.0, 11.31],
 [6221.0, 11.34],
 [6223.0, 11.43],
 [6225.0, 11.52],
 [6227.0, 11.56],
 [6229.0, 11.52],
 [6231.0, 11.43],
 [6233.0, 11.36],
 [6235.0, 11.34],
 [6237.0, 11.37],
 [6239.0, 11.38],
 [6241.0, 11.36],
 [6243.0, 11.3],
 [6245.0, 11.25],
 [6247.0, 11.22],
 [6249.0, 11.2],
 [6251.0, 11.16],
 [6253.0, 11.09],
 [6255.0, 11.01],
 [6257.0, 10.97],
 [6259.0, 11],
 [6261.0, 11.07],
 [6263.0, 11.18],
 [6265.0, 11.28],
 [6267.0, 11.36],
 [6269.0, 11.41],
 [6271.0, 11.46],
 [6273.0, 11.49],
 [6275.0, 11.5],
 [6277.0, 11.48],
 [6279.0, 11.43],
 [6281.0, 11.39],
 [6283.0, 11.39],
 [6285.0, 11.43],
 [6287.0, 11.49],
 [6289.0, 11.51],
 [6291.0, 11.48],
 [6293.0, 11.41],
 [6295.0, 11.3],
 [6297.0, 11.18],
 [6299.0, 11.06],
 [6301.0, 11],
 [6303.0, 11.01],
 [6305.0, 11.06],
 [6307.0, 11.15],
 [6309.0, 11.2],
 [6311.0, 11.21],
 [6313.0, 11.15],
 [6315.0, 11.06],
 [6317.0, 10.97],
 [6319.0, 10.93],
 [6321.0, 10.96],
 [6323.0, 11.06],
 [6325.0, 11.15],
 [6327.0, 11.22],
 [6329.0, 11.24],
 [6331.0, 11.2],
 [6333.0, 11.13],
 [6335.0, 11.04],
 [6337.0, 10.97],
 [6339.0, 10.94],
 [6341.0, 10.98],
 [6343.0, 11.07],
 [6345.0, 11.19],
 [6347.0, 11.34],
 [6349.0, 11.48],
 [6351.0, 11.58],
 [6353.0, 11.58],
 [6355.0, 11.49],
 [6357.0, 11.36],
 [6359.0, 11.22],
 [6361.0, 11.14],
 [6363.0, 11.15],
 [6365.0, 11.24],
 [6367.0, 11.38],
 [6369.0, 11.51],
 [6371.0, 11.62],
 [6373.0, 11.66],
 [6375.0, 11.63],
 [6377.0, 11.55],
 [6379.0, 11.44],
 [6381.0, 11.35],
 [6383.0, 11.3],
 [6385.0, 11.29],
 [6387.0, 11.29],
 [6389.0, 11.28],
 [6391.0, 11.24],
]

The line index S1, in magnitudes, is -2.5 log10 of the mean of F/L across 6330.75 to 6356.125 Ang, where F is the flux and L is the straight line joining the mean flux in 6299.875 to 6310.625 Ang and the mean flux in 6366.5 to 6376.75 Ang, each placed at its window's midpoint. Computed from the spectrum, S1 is 0.01 mag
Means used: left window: 11.1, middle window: 11.2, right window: 11.6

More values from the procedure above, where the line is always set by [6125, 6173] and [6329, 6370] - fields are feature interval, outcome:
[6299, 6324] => 0.02 mag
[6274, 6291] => -0.02 mag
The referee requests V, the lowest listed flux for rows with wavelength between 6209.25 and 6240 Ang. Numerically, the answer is 11.31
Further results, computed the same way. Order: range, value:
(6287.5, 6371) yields 10.93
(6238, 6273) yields 10.97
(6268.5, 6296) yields 11.3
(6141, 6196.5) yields 10.51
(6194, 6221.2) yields 11.2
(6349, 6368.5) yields 11.14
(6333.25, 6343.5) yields 10.94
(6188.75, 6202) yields 11.11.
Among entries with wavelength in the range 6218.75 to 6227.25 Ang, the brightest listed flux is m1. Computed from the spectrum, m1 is 11.56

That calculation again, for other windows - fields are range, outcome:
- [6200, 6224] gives 12.01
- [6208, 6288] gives 11.97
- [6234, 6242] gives 11.38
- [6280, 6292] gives 11.51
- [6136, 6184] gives 11.62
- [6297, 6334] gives 11.24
